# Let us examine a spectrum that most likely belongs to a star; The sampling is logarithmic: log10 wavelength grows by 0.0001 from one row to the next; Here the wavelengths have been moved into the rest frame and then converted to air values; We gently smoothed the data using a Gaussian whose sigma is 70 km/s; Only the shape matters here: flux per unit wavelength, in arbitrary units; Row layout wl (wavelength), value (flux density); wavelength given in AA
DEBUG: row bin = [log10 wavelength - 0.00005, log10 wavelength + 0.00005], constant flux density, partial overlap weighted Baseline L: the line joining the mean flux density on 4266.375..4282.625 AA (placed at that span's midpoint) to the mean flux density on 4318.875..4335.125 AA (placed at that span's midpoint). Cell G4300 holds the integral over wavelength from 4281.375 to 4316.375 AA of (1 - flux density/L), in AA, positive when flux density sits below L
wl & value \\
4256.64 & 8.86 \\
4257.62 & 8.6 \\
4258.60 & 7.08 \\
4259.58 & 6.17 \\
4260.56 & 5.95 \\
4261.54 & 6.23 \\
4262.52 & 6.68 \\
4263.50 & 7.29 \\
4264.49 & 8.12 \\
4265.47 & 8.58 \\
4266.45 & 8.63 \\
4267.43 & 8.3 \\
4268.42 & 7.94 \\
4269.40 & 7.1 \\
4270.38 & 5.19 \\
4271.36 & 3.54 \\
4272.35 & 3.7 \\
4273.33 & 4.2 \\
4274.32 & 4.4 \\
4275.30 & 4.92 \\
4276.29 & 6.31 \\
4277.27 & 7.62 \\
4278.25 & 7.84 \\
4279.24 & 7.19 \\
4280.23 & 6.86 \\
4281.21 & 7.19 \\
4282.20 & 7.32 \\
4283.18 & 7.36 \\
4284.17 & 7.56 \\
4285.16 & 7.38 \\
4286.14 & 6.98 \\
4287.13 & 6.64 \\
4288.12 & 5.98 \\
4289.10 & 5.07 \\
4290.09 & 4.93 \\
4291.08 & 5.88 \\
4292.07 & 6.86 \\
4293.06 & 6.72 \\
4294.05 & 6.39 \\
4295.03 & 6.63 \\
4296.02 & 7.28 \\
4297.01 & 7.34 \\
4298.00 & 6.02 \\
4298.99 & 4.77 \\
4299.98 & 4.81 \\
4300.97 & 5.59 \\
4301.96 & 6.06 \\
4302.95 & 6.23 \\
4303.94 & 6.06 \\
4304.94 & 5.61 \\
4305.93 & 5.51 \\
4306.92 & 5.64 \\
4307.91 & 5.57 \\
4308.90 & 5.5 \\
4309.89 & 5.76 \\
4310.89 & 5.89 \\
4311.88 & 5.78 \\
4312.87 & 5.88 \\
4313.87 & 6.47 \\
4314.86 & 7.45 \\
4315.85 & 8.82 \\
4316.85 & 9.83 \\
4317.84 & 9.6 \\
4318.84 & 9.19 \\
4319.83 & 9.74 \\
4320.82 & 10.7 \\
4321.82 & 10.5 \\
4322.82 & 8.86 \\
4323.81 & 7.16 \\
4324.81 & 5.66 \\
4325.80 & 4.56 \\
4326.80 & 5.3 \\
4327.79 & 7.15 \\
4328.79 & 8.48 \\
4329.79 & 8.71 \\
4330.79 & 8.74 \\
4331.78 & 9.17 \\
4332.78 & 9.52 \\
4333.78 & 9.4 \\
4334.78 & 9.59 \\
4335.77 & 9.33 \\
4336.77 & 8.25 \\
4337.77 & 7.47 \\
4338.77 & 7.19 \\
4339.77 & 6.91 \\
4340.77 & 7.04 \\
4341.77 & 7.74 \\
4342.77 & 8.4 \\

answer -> 4.5 AA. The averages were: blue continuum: 6.3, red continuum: 8.34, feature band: 6.29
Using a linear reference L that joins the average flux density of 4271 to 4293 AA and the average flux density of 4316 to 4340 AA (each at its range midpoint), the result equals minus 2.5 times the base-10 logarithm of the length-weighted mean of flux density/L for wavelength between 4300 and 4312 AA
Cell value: 0.27 mag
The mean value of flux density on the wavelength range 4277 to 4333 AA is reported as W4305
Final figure 6.99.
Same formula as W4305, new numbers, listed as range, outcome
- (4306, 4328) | 7.29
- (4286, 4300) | 6.18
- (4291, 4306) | 6.13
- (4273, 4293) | 6.45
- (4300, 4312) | 5.73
